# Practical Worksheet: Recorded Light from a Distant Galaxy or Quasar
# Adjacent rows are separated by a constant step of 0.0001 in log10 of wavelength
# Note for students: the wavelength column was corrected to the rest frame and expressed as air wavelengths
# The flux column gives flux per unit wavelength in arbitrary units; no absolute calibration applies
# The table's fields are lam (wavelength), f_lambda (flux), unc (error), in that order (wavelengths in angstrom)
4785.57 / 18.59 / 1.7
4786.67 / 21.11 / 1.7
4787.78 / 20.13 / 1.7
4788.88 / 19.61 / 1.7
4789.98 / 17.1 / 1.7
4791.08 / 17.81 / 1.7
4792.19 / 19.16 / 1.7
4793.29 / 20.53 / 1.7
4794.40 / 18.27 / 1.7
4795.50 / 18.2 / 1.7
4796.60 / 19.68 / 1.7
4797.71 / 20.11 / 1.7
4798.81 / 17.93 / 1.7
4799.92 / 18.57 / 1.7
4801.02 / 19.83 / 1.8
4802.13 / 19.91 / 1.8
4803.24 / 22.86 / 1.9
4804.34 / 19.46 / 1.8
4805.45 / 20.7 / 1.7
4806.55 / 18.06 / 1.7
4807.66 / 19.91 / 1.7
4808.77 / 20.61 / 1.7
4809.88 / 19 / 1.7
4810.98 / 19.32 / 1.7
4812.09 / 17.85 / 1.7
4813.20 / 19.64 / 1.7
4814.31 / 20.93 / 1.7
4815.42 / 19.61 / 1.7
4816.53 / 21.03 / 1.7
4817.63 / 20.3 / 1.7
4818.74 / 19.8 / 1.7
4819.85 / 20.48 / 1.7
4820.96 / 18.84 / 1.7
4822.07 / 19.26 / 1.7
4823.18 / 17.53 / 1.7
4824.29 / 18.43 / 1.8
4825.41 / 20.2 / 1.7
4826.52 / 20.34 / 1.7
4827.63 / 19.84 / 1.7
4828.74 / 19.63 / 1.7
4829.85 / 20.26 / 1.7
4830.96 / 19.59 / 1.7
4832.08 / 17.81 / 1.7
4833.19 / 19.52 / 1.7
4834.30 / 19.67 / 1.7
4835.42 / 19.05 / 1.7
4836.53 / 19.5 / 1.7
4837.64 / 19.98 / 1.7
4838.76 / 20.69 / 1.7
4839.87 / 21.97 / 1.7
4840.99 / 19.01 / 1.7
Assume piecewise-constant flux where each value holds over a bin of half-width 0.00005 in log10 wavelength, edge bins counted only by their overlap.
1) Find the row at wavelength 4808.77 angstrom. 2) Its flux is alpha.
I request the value 20.61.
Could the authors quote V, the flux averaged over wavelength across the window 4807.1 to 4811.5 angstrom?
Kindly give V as 19.7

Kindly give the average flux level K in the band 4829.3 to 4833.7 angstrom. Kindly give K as 19.3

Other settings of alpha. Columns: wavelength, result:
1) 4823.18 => 17.53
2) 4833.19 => 19.52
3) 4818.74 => 19.8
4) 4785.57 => 18.59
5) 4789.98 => 17.1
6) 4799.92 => 18.57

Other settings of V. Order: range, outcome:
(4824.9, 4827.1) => 20.3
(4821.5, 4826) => 18.8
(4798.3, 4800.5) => 18.3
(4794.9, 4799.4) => 19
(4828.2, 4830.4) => 20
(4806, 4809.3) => 19.5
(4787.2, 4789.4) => 19.8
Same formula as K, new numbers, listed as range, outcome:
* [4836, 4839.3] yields 20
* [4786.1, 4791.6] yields 19.2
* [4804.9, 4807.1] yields 19.4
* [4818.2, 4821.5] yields 19.7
